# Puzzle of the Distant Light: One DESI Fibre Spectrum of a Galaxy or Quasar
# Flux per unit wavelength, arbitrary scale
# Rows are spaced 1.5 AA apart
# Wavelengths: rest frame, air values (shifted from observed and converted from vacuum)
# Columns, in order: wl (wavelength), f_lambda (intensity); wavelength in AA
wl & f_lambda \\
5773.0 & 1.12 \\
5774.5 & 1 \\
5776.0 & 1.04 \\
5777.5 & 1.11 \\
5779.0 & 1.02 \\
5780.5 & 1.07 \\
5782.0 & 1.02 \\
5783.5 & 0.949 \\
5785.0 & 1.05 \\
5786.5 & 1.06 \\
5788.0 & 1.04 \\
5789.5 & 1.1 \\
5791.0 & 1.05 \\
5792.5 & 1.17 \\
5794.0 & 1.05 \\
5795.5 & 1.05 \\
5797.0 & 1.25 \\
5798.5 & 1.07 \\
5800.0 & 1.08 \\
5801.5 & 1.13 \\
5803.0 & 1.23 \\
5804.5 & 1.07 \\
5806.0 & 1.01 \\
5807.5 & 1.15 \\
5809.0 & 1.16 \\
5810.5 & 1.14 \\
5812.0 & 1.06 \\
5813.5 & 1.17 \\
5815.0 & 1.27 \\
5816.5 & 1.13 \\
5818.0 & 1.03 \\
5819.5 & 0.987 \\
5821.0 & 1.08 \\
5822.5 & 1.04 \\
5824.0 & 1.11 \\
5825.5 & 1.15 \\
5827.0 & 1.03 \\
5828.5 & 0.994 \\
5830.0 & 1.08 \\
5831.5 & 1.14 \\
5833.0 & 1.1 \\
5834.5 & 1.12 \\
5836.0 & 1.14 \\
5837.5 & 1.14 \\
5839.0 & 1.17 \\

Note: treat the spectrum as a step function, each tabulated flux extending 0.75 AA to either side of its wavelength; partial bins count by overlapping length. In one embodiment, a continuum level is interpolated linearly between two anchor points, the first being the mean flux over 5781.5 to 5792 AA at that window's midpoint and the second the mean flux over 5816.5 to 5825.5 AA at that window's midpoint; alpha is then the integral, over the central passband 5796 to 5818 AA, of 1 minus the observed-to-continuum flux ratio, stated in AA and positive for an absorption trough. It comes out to -1.6 AA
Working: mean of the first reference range 1.04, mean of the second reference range 1.06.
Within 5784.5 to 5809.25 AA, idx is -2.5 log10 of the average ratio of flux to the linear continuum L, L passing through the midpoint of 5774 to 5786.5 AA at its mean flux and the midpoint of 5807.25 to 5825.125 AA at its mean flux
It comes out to -0.03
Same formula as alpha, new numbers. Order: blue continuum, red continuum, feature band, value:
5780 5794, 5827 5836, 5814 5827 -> -0.2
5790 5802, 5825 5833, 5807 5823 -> -0.3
